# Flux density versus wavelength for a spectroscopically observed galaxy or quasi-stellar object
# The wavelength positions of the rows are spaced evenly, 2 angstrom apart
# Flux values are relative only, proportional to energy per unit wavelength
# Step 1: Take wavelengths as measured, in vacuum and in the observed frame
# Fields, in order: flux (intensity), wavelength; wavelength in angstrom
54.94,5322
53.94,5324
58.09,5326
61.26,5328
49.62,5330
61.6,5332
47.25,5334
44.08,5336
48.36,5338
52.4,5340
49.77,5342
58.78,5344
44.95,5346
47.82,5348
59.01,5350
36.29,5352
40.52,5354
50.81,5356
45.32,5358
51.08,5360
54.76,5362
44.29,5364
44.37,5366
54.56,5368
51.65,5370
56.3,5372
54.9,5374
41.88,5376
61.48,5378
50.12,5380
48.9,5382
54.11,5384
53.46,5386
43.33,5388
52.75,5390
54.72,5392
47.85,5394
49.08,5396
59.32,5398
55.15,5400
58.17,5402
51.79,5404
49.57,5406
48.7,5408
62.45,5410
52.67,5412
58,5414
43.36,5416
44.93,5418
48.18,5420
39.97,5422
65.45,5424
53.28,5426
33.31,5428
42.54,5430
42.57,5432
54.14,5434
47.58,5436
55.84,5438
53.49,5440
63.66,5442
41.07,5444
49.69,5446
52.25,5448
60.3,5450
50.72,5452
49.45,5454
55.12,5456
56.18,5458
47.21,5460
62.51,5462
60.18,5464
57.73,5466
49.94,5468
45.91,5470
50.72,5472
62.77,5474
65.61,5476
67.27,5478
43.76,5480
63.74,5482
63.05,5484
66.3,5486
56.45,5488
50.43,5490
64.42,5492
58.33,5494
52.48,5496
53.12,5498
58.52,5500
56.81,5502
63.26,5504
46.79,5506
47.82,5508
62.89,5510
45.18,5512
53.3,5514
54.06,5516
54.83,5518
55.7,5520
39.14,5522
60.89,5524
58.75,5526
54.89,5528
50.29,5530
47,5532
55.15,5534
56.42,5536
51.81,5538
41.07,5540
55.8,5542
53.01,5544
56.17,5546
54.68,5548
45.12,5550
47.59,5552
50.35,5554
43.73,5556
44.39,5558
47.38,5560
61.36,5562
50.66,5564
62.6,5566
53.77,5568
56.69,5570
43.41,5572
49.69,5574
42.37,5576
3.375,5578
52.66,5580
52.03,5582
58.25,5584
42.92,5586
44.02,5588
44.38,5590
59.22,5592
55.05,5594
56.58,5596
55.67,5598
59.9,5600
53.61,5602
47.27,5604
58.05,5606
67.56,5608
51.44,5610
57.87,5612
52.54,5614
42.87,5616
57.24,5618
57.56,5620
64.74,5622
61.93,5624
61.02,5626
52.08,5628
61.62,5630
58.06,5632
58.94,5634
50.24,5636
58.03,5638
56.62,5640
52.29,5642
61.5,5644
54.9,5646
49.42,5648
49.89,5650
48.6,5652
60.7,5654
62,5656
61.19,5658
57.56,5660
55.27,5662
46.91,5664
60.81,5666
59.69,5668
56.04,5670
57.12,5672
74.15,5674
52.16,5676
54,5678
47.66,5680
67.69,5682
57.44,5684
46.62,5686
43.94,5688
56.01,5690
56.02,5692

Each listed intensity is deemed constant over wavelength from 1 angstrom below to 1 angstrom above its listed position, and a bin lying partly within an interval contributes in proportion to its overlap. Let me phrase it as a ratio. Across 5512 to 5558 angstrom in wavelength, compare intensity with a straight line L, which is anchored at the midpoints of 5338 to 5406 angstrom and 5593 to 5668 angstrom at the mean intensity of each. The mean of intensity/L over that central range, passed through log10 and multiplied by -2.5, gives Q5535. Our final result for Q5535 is 0.06 mag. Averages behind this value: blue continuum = 50.8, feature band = 51.5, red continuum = 56.2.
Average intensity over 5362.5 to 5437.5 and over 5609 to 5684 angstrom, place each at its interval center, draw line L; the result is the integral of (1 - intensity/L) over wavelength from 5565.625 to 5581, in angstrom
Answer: 2.8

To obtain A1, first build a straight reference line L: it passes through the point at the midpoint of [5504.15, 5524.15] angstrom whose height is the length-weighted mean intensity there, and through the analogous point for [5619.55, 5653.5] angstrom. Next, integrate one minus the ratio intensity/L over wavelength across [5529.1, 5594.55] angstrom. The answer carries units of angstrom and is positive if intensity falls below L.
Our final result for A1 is 5.3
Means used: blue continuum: 52.2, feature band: 49.4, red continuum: 56.4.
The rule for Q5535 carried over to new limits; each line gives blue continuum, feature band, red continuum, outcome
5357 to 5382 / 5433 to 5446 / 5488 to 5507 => 0.026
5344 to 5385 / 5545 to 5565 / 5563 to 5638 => 0.047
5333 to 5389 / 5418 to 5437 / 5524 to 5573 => 0.070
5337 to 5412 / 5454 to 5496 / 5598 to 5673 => -0.079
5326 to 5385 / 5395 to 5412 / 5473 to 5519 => -0.027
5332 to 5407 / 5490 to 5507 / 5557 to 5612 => -0.111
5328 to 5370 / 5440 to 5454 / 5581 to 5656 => -0.024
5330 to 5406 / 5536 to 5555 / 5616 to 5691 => 0.069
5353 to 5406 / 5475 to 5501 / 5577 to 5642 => -0.127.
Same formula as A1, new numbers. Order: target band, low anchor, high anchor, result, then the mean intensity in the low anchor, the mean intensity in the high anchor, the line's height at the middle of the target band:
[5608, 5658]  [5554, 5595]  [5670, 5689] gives -3.6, 48.4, 55.7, 52.5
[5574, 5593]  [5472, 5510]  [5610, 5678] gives 4.1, 57.8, 56.6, 57.1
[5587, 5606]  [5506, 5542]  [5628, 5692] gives 0.4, 52.2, 56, 54.2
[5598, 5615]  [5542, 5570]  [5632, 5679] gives -0.6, 51.9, 56.5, 54.2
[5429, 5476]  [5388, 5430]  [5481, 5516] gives 0.7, 51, 56.6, 53.7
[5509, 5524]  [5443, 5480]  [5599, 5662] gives 0.6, 54.4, 56.3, 55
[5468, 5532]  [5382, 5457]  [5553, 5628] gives -4.8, 51.3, 52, 51.6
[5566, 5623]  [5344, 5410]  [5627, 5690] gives 3.3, 50.8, 55.9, 54.8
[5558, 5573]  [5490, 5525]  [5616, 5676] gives 0.7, 54.4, 57.1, 55.6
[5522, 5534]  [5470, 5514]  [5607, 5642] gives 0.8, 56.8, 56.9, 56.8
